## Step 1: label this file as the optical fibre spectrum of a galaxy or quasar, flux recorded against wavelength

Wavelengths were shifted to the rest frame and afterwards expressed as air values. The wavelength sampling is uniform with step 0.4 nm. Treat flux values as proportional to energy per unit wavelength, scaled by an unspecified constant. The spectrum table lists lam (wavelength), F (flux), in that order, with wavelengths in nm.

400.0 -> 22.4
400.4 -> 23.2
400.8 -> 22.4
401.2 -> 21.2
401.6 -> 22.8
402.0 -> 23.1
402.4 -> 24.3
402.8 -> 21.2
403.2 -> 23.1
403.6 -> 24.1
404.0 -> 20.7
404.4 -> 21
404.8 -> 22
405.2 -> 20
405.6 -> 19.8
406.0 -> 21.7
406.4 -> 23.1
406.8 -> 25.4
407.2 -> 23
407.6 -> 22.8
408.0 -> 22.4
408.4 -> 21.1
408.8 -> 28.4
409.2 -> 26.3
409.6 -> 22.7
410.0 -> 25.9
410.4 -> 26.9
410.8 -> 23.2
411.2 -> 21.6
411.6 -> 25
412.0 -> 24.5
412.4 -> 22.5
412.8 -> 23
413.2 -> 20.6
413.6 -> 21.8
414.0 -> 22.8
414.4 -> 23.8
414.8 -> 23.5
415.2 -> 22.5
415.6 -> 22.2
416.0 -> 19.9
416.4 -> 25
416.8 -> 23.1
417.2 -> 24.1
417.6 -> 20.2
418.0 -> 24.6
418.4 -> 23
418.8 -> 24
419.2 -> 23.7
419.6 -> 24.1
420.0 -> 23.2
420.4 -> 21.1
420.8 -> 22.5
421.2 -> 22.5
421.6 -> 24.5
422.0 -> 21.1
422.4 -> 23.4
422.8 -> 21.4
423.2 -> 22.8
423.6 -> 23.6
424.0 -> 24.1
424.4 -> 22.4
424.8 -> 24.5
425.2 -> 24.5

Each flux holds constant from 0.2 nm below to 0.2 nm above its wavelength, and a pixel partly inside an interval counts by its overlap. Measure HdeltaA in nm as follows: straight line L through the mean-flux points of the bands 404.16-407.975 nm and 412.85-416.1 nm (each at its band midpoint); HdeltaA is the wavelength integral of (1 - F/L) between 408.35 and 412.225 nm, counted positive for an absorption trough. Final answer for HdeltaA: -0.44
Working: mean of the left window 22.1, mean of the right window 22.2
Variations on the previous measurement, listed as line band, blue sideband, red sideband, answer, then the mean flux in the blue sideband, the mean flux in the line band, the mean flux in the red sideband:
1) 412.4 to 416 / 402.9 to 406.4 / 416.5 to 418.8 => 0.06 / 21.6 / 22.4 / 23.2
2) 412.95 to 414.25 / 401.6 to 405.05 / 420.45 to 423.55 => 0.04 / 22.4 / 21.9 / 22.6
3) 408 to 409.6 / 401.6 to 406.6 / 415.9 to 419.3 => -0.15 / 22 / 24.6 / 23.1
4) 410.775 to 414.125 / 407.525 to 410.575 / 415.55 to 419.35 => 0.17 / 24.6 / 22.8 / 23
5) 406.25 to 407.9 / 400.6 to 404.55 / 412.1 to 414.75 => -0.08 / 22.4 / 23.5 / 22.6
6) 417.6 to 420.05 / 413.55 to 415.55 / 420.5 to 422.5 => -0.08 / 22.9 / 23.5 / 22.7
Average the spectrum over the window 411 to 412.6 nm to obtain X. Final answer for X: 23.4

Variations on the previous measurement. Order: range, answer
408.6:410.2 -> 25.8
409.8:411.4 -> 24.4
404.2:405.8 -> 20.7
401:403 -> 22.5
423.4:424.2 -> 23.9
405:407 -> 22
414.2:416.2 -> 22.4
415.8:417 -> 22.7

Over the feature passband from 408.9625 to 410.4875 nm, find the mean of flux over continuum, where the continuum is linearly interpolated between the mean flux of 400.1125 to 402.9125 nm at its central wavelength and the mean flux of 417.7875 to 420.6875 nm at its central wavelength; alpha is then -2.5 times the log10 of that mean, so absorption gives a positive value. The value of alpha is -0.11 mag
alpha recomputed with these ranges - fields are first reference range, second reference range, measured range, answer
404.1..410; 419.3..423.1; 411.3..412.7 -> -0.04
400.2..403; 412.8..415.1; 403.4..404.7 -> 0.03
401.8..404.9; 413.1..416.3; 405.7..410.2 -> -0.07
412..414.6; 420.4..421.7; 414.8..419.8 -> -0.02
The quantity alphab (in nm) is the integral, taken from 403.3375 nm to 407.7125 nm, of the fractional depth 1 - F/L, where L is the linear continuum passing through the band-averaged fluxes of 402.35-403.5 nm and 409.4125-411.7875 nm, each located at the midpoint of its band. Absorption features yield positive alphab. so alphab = 0.21 nm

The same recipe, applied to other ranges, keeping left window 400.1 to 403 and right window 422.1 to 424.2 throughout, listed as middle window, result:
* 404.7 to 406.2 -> 0.12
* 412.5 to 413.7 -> 0.05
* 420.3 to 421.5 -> 0.03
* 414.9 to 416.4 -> 0.05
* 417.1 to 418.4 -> 0.00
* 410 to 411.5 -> -0.10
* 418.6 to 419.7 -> -0.05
